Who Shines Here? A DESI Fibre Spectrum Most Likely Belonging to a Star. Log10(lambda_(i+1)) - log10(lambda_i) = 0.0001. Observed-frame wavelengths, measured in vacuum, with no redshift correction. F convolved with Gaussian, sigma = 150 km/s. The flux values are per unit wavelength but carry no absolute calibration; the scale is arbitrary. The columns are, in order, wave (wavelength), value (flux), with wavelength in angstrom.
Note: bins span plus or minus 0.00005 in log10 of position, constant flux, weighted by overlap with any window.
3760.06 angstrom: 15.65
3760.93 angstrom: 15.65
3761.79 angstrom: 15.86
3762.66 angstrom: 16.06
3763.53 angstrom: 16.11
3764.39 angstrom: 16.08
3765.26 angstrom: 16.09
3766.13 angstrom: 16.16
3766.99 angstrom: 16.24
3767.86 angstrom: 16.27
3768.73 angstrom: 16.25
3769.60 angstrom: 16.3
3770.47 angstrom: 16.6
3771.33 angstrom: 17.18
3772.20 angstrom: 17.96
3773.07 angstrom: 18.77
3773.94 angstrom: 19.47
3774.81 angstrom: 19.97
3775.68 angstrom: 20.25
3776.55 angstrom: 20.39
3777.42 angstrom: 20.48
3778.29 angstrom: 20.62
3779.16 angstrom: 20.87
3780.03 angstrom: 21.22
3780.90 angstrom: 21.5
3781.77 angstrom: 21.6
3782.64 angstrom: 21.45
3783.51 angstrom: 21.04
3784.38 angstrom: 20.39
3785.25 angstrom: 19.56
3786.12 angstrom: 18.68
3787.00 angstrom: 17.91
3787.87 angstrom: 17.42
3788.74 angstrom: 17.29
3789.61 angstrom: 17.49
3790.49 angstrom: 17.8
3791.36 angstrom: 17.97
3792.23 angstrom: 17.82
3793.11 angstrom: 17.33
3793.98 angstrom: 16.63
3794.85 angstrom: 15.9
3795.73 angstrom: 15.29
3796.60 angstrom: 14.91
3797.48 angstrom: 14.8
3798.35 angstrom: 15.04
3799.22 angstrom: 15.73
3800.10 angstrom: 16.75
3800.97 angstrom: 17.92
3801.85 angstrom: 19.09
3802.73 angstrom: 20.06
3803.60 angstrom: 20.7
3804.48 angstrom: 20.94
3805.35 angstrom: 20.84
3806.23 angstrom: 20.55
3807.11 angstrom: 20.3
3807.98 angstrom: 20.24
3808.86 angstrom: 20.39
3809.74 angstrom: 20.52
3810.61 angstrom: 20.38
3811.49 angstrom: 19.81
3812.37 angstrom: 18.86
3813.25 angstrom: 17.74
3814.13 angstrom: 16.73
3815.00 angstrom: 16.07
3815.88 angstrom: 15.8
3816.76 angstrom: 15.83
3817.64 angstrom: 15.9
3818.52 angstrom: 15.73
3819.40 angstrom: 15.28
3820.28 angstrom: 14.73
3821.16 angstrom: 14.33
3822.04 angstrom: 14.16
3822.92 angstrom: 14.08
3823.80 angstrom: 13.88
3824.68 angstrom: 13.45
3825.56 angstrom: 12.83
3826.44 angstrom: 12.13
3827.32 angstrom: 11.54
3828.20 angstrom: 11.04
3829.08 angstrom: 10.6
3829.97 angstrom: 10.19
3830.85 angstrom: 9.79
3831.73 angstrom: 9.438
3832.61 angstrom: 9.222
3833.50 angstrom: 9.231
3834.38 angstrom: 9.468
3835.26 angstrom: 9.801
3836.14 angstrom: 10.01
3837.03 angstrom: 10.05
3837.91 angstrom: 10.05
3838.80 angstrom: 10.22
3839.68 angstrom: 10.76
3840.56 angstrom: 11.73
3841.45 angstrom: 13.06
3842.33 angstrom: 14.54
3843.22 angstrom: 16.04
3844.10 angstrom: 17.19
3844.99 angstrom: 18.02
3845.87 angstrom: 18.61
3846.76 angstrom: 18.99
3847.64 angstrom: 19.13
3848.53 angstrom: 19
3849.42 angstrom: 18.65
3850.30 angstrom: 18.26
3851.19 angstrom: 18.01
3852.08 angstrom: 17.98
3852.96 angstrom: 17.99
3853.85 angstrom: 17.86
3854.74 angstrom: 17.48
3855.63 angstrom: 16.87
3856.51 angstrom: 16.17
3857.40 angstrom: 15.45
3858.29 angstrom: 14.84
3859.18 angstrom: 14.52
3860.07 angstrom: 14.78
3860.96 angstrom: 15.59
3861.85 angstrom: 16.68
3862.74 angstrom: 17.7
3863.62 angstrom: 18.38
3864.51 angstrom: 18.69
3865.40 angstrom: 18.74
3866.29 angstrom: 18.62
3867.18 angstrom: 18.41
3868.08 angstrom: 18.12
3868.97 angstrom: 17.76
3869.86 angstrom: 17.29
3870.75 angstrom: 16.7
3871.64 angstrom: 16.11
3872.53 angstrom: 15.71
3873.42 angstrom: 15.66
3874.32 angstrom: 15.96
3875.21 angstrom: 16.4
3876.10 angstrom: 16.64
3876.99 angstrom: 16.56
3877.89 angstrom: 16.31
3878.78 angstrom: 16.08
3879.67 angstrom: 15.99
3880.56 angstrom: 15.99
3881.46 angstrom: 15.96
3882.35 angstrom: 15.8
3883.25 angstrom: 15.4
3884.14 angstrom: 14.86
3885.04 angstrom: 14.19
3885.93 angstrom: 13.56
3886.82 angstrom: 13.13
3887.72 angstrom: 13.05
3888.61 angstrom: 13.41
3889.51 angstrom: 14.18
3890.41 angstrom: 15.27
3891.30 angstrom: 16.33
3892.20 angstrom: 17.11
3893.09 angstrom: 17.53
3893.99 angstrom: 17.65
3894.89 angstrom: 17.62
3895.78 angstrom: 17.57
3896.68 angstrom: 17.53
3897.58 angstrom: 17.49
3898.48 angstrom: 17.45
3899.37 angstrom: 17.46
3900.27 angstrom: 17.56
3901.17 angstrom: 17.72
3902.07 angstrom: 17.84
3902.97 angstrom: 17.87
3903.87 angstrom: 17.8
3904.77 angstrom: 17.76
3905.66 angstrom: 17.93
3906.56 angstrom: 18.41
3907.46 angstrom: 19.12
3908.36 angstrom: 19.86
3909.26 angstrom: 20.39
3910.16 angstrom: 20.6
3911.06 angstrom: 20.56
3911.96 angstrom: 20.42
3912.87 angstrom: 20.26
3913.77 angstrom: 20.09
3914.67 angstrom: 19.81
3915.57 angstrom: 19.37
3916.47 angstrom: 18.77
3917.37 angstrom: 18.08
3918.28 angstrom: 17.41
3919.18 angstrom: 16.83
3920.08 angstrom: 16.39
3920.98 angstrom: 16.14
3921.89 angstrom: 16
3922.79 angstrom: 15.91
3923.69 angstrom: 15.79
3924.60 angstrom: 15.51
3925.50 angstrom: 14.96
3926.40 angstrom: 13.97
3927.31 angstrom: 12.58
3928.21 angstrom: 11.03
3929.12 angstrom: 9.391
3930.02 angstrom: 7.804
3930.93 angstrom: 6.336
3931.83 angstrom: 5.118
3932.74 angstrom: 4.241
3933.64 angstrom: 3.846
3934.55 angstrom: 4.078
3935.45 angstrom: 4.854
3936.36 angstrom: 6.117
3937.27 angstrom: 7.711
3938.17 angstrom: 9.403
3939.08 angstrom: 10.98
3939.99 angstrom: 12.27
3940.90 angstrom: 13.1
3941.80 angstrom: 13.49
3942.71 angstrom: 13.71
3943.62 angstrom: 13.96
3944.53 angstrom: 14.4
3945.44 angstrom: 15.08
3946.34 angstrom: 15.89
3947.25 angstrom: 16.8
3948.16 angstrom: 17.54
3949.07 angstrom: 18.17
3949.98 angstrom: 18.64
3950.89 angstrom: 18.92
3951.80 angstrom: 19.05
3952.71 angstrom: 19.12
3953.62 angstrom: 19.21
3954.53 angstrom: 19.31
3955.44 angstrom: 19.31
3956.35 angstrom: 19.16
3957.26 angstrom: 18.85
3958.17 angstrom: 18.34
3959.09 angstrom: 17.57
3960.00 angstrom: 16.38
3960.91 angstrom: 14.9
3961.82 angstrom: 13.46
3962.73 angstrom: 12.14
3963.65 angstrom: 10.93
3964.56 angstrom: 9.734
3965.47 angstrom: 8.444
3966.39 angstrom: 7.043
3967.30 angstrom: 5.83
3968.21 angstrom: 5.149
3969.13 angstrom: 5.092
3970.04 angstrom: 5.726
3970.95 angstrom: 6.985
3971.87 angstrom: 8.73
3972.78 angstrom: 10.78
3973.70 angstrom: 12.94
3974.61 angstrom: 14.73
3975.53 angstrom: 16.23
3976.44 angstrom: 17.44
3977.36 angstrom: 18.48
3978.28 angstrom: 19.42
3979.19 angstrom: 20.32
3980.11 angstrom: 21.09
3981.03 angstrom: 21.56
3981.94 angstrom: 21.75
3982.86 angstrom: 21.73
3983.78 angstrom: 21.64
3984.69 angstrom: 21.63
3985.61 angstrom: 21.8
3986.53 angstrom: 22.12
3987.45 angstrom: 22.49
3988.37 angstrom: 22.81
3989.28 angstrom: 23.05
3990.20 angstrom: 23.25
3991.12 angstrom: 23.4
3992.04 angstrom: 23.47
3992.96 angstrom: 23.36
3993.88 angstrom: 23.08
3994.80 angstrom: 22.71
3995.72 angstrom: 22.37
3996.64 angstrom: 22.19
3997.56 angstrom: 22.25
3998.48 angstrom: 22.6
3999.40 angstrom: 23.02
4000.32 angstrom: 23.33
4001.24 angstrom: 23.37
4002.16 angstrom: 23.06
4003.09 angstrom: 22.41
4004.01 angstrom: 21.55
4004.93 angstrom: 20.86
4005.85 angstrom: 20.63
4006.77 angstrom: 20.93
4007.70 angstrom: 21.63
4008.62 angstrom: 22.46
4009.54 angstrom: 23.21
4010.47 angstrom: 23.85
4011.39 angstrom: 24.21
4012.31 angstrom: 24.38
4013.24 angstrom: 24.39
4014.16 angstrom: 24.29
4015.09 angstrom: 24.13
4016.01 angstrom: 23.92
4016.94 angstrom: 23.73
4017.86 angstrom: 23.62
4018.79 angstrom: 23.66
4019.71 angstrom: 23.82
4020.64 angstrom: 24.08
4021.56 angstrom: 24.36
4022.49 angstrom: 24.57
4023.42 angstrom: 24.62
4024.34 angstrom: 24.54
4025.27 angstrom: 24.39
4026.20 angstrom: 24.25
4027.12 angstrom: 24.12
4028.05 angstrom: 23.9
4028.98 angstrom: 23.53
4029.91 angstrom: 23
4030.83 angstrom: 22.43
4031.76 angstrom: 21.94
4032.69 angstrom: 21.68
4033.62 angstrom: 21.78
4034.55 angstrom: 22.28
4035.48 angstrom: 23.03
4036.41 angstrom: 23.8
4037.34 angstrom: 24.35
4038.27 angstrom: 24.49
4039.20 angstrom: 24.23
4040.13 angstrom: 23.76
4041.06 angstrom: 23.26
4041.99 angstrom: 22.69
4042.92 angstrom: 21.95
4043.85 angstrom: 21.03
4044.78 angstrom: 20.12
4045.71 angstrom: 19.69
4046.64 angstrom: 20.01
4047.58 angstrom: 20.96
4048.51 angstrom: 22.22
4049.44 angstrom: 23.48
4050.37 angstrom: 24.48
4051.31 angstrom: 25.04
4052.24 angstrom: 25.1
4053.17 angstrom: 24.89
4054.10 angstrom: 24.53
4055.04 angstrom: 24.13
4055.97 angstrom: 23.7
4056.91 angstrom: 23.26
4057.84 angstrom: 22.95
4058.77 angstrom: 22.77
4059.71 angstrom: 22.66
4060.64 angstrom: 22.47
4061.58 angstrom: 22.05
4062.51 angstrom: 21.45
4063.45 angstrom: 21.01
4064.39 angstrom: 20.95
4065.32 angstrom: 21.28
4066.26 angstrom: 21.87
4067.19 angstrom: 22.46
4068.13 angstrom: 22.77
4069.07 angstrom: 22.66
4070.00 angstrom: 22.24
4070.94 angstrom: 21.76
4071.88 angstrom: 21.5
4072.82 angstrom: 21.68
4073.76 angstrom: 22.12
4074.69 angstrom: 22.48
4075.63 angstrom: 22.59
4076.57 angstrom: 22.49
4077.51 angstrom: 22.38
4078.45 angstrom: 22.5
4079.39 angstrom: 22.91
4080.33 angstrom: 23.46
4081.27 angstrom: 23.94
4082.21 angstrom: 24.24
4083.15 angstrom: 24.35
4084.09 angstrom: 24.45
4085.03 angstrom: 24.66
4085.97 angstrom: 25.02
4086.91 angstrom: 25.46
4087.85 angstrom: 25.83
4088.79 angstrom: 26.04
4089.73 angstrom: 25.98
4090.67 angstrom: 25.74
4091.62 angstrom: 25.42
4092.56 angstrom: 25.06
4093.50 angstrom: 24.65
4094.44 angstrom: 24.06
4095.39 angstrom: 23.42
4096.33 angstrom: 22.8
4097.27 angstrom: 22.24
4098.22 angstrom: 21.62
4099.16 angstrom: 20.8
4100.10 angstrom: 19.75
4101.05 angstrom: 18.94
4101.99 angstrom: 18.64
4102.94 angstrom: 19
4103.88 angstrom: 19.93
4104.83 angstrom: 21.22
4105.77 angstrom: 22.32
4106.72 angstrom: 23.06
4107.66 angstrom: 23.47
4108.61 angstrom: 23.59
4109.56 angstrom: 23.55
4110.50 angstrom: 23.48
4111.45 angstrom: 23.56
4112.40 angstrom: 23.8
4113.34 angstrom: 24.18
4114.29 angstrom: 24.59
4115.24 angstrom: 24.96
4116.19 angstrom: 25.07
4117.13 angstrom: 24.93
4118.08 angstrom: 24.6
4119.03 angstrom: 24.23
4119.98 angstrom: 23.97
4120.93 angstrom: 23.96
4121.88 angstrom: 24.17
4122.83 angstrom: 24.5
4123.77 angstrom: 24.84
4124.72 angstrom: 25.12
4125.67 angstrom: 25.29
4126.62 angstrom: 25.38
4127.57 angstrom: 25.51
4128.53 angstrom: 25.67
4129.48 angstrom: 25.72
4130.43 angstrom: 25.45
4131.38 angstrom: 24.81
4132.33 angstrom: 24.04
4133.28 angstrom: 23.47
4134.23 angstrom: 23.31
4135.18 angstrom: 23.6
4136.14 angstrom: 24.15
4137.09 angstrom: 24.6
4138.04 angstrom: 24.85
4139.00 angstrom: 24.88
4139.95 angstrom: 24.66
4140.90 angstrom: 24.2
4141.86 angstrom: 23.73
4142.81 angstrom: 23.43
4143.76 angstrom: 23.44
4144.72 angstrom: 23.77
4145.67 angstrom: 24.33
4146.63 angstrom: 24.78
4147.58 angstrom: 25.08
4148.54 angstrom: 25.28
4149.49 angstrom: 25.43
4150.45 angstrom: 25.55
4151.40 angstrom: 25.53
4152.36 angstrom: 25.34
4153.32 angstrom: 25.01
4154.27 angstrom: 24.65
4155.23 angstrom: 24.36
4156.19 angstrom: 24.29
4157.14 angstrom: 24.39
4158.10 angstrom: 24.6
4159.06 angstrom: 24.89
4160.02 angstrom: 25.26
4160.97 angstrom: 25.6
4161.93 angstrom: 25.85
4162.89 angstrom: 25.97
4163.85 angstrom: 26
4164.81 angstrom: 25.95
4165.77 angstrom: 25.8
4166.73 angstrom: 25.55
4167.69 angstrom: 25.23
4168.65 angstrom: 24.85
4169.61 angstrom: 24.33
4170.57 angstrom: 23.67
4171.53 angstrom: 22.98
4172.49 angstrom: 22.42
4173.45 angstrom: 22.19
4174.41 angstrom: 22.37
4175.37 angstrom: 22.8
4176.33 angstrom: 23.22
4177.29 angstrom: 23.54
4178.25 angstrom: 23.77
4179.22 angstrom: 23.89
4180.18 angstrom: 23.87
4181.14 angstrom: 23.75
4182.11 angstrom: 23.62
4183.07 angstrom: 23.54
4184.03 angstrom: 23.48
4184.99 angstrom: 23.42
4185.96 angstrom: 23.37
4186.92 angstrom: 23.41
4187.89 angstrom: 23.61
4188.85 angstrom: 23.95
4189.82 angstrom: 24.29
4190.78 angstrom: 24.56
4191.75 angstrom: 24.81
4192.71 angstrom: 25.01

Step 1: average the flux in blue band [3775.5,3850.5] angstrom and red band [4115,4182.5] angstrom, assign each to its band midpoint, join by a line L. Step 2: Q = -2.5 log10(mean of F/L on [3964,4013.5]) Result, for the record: 0.09 mag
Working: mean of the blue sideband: 16.3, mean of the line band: 19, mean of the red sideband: 24.5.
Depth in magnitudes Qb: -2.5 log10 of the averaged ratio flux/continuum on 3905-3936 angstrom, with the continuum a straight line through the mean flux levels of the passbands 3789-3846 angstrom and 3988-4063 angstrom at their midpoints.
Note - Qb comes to 0.28 mag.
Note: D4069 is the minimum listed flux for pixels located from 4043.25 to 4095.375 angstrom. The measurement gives 19.69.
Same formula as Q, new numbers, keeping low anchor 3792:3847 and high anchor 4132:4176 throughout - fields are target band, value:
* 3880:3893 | 0.14 mag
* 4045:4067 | -0.04 mag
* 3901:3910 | -0.06 mag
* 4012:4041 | -0.13 mag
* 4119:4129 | -0.05 mag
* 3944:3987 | 0.22 mag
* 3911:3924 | -0.01 mag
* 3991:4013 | -0.12 mag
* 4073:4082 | -0.02 mag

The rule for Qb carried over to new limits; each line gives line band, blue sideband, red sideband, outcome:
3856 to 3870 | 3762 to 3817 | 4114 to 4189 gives 0.15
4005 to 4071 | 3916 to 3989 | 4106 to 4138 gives -0.19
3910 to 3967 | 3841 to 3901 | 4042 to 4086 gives 0.29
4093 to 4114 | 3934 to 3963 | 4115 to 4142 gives 0.05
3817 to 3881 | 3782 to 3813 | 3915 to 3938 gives 0.05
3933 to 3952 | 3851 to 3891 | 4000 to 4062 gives 0.47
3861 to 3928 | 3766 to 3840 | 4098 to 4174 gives 0.09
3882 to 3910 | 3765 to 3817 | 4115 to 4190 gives 0.20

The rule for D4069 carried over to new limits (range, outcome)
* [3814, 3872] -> 9.222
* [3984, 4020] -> 20.63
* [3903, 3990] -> 3.846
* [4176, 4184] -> 23.22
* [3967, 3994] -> 5.092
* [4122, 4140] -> 23.31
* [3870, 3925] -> 13.05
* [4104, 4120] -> 21.22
